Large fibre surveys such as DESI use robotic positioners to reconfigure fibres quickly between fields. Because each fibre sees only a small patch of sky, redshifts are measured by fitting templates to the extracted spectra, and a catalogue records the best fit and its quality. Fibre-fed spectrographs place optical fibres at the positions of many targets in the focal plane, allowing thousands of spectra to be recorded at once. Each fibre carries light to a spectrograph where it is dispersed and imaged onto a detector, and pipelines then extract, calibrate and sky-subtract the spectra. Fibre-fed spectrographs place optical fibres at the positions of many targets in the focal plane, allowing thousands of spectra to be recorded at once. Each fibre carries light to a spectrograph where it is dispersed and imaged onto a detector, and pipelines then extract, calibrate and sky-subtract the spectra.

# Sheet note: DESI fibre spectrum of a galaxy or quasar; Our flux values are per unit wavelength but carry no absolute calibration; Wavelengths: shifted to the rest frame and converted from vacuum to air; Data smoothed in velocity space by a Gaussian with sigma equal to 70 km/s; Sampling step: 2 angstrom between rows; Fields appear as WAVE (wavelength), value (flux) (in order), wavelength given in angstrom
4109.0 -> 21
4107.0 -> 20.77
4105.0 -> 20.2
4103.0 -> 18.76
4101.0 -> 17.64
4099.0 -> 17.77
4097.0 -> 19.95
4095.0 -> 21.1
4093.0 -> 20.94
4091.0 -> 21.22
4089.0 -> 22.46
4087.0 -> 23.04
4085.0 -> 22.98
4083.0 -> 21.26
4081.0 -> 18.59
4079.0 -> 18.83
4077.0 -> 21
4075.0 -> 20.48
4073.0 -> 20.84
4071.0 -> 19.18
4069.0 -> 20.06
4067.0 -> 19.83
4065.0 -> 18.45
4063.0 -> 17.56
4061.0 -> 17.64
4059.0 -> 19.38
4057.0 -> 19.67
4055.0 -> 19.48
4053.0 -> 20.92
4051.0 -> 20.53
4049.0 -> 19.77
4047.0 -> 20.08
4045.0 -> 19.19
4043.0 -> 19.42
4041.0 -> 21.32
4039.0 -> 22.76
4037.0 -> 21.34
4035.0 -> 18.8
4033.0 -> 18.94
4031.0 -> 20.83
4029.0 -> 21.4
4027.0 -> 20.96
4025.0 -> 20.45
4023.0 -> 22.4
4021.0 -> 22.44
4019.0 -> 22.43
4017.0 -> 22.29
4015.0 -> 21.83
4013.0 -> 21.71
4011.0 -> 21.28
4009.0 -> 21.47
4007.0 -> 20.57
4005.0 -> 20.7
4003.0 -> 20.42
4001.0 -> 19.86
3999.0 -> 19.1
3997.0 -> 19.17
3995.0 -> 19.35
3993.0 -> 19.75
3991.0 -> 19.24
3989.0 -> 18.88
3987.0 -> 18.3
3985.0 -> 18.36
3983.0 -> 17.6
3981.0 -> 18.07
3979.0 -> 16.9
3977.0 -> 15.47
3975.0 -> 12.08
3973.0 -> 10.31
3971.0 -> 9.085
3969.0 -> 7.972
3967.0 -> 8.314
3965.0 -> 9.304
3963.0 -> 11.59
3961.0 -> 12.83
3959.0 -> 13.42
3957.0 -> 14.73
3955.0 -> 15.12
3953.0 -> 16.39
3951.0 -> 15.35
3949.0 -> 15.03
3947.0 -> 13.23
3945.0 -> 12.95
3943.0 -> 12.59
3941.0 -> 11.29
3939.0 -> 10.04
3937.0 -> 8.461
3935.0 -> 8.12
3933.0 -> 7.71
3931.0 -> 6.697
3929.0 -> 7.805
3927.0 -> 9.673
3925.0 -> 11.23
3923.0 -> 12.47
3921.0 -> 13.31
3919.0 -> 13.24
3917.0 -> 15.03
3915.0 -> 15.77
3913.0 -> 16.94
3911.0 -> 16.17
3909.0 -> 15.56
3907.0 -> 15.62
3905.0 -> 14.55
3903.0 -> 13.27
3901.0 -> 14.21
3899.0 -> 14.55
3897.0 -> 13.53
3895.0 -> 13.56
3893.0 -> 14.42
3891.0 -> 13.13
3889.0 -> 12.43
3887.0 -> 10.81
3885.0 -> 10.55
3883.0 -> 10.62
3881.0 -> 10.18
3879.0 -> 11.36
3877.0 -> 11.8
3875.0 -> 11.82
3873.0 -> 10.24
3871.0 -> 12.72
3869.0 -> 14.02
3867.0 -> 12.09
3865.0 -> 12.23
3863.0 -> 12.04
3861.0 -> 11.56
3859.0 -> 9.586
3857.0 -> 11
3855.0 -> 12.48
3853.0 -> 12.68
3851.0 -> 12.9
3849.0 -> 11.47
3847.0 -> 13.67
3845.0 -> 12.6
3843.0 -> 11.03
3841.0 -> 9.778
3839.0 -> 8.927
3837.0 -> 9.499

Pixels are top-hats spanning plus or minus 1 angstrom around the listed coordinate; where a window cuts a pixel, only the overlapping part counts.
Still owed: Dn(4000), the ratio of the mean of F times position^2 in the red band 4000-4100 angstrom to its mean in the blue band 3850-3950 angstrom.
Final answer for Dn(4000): 1.8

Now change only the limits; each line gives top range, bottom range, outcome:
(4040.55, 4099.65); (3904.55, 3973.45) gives 1.76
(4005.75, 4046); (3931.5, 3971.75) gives 1.88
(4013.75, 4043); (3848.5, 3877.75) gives 1.94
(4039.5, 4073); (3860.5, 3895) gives 1.80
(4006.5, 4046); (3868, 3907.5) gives 1.79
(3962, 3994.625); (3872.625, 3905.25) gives 1.23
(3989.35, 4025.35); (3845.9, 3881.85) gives 1.88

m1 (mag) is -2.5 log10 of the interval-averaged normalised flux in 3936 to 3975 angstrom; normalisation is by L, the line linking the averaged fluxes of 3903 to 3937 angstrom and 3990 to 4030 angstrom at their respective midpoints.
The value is 0.29 mag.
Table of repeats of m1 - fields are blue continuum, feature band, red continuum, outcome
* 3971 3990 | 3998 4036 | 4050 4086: -0.20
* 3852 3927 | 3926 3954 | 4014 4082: 0.35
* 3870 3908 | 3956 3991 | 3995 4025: 0.32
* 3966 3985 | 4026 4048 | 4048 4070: -0.16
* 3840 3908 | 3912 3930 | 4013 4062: 0.14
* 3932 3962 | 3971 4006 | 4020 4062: -0.10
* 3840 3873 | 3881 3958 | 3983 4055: 0.18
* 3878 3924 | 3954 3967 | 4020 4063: 0.29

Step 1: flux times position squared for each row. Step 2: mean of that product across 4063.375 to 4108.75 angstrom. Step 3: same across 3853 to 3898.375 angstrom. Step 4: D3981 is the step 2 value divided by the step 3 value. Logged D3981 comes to 1.88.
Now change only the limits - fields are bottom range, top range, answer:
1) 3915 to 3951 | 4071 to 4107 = 1.94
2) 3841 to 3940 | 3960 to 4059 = 1.62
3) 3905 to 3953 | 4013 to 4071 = 1.73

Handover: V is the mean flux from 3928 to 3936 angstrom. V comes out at 7.58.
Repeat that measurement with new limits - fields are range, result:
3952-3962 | 14.5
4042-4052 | 19.8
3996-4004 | 19.6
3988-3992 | 19.1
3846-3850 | 12.6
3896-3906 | 14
